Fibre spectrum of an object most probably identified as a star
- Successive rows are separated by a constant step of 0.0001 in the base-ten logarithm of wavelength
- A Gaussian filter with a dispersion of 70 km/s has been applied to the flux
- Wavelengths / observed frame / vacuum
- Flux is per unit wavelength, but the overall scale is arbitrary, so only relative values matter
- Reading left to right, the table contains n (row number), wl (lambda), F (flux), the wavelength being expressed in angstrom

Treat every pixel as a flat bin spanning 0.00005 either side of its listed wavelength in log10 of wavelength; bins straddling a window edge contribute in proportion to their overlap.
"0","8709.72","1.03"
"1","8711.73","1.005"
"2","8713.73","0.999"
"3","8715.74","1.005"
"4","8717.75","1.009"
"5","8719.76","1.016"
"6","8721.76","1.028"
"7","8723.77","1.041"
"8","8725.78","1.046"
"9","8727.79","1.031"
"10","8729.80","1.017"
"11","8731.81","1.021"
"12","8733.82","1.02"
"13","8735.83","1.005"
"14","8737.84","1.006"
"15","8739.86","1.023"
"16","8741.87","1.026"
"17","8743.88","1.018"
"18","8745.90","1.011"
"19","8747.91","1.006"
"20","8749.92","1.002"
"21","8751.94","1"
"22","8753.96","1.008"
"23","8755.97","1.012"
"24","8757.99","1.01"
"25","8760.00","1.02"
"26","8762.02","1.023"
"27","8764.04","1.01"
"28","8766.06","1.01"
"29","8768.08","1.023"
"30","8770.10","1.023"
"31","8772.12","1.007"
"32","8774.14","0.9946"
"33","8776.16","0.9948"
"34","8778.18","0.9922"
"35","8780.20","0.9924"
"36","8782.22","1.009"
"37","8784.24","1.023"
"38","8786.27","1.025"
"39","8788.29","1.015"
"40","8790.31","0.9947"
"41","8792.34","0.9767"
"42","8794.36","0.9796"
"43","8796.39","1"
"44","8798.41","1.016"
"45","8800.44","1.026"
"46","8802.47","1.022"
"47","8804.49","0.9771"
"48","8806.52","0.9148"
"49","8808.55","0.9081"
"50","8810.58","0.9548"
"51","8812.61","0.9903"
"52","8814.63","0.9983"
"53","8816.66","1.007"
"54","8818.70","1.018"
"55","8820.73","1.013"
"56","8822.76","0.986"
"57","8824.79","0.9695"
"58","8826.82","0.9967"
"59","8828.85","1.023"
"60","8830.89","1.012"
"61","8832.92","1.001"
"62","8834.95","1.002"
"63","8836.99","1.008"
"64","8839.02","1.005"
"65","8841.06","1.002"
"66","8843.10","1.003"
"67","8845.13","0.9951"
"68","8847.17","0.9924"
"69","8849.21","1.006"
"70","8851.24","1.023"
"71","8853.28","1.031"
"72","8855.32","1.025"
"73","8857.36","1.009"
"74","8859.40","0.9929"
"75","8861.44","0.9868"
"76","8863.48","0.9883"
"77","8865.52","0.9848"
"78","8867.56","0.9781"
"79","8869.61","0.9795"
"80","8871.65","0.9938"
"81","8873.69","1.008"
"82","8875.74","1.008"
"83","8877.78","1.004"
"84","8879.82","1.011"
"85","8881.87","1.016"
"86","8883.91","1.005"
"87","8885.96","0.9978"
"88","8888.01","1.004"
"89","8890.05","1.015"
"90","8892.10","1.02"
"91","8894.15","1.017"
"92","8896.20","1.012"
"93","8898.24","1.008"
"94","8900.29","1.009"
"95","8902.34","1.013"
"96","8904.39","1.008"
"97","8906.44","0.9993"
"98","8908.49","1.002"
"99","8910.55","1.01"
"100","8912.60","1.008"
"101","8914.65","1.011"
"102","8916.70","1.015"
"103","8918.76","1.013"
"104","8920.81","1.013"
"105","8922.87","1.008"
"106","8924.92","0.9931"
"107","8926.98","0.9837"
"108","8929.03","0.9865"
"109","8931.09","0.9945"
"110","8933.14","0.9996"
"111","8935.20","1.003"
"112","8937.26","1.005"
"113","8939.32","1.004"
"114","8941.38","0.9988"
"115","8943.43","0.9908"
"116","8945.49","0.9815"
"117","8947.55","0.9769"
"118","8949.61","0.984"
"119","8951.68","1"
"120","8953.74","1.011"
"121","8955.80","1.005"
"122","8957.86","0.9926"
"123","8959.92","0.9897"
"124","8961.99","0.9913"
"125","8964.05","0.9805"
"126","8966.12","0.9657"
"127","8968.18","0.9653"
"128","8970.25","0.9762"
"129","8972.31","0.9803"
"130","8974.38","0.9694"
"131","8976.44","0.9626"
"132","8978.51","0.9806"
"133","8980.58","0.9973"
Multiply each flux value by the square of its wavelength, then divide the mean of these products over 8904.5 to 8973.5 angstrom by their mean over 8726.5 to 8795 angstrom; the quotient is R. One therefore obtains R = 1.0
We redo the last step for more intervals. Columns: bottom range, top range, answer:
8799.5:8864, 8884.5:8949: 1.03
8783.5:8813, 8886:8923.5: 1.05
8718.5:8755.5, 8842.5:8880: 1.01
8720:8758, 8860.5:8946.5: 1.02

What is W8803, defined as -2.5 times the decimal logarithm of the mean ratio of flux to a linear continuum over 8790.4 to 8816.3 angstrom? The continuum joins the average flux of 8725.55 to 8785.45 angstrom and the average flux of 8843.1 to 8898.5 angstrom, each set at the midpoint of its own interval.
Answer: 0.03 mag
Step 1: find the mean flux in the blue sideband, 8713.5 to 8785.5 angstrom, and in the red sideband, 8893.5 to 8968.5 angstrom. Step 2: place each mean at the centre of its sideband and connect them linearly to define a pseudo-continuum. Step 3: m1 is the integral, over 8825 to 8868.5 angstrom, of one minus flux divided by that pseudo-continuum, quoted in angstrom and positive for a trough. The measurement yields 0.1 angstrom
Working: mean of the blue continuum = 1.01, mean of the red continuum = 0.999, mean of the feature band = 1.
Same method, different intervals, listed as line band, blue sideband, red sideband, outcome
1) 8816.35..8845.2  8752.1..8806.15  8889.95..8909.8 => 0.1 angstrom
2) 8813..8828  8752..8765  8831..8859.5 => 0.2 angstrom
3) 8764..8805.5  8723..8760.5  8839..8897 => 0.3 angstrom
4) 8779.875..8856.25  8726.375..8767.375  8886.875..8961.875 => 0.8 angstrom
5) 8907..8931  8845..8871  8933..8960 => -0.2 angstrom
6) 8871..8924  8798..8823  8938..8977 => -1.2 angstrom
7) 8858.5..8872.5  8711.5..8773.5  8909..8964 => 0.3 angstrom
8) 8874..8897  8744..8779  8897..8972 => -0.2 angstrom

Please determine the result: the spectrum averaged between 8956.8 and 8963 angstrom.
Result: 0.991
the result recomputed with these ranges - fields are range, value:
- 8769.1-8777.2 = 1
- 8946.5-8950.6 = 0.981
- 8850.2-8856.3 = 1.03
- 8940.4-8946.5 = 0.992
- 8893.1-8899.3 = 1.01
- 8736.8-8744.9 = 1.02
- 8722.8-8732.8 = 1.03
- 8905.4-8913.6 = 1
